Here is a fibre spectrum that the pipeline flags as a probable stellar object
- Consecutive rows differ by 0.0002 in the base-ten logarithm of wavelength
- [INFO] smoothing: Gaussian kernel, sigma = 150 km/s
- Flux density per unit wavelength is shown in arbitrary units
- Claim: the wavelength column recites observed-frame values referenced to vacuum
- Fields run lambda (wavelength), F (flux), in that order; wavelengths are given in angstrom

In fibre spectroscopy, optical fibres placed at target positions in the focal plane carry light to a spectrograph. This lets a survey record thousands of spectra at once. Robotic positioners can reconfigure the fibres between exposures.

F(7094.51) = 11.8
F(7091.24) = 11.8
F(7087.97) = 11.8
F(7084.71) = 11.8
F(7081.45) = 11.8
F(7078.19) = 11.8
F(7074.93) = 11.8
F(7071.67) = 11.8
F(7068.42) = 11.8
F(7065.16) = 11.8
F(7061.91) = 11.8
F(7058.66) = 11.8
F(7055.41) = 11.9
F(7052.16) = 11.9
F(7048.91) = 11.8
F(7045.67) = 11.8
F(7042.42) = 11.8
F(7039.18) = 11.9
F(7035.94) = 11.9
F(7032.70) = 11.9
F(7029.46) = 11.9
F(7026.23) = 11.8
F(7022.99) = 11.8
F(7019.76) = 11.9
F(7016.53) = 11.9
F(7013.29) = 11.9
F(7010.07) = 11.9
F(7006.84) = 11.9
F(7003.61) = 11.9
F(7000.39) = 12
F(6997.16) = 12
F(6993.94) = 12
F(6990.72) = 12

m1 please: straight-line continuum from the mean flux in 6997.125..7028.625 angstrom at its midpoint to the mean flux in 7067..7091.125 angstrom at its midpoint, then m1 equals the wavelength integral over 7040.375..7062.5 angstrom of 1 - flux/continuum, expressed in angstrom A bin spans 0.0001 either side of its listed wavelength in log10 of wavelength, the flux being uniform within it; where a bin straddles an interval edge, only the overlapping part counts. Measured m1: 0.0 angstrom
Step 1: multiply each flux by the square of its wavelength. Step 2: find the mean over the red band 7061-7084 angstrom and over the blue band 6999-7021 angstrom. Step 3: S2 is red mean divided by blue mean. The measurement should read 1.01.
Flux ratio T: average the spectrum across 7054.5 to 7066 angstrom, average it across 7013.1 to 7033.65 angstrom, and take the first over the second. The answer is 1.00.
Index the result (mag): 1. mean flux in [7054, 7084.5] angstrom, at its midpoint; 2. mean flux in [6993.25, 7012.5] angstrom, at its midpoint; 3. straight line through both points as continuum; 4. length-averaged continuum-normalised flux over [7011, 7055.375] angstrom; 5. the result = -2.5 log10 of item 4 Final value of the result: 0.00 mag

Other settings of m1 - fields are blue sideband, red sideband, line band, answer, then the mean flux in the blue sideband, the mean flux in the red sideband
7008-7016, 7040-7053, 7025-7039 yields 0.0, 11.9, 11.8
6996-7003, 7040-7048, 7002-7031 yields 0.1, 12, 11.8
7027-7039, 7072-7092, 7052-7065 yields 0.0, 11.9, 11.8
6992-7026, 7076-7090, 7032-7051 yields 0.0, 11.9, 11.8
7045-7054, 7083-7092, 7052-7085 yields 0.0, 11.8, 11.8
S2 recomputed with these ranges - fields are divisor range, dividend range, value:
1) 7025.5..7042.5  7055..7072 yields 1.00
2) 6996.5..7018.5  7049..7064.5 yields 1.01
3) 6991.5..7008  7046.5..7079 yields 1.01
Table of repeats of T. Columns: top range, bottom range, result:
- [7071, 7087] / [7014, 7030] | 1.00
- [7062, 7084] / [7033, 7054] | 1.00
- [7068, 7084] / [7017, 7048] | 1.00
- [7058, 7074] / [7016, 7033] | 0.99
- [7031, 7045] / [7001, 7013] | 1.00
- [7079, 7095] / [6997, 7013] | 0.99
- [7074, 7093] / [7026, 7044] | 0.99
